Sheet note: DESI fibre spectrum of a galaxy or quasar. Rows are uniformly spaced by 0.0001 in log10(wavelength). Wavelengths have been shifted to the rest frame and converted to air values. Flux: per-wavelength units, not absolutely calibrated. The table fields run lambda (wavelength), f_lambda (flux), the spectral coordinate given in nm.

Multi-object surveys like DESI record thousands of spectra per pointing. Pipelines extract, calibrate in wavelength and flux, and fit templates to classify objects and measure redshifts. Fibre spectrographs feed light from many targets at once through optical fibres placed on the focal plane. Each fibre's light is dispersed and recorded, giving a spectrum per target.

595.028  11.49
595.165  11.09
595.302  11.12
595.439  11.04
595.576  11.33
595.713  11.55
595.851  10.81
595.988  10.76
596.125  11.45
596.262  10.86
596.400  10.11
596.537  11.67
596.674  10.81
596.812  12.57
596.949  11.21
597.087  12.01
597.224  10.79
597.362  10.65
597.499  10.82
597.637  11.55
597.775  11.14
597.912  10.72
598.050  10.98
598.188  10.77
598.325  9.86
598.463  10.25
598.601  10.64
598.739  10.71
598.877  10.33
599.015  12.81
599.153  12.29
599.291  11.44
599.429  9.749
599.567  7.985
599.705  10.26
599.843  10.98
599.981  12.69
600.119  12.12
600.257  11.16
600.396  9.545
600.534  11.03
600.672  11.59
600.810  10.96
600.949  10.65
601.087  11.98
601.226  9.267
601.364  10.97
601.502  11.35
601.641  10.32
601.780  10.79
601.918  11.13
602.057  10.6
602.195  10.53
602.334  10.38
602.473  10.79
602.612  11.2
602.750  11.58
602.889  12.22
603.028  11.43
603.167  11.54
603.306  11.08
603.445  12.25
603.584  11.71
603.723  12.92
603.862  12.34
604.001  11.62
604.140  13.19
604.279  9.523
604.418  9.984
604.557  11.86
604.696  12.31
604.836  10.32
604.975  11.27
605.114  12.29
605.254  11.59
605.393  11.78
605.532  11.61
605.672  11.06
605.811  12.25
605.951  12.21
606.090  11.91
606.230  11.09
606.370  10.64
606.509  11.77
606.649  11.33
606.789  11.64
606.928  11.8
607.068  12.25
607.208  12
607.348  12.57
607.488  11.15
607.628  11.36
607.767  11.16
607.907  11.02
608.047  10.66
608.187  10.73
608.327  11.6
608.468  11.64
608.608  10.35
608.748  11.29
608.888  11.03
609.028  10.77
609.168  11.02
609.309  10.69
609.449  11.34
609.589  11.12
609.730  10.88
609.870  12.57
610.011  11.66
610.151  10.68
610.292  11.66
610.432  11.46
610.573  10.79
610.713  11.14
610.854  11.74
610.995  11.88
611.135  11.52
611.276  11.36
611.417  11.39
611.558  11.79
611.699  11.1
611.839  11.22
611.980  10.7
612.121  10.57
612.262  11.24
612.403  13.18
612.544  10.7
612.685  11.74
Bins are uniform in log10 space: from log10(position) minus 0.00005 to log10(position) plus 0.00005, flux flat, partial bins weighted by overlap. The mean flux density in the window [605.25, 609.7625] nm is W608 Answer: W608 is 11.4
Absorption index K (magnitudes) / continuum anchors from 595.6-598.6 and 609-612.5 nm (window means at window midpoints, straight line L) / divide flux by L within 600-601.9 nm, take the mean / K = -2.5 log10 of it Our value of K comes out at 0.014 mag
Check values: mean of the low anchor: 11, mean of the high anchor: 11.3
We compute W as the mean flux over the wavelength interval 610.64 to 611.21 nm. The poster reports 11.6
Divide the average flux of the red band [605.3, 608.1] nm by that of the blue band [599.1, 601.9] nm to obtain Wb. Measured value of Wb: 1.1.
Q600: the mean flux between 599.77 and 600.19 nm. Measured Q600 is 11.9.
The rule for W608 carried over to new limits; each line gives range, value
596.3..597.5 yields 11.2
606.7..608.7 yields 11.4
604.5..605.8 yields 11.6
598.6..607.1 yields 11.3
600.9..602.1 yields 10.8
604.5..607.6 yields 11.7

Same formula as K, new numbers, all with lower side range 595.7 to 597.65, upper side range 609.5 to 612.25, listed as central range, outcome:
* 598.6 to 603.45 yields 0.02 mag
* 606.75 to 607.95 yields -0.04 mag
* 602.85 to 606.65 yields -0.03 mag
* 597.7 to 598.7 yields 0.05 mag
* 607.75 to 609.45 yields 0.03 mag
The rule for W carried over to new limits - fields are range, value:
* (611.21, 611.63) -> 11.5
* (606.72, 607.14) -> 11.9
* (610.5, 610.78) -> 11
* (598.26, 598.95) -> 10.4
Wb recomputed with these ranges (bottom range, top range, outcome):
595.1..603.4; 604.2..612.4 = 1.03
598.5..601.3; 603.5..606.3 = 1.07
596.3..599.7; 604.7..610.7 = 1.05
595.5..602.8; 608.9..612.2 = 1.03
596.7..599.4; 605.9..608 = 1.04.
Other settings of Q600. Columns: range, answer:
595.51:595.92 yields 11.2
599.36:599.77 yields 9.32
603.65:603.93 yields 12.6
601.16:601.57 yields 10.6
